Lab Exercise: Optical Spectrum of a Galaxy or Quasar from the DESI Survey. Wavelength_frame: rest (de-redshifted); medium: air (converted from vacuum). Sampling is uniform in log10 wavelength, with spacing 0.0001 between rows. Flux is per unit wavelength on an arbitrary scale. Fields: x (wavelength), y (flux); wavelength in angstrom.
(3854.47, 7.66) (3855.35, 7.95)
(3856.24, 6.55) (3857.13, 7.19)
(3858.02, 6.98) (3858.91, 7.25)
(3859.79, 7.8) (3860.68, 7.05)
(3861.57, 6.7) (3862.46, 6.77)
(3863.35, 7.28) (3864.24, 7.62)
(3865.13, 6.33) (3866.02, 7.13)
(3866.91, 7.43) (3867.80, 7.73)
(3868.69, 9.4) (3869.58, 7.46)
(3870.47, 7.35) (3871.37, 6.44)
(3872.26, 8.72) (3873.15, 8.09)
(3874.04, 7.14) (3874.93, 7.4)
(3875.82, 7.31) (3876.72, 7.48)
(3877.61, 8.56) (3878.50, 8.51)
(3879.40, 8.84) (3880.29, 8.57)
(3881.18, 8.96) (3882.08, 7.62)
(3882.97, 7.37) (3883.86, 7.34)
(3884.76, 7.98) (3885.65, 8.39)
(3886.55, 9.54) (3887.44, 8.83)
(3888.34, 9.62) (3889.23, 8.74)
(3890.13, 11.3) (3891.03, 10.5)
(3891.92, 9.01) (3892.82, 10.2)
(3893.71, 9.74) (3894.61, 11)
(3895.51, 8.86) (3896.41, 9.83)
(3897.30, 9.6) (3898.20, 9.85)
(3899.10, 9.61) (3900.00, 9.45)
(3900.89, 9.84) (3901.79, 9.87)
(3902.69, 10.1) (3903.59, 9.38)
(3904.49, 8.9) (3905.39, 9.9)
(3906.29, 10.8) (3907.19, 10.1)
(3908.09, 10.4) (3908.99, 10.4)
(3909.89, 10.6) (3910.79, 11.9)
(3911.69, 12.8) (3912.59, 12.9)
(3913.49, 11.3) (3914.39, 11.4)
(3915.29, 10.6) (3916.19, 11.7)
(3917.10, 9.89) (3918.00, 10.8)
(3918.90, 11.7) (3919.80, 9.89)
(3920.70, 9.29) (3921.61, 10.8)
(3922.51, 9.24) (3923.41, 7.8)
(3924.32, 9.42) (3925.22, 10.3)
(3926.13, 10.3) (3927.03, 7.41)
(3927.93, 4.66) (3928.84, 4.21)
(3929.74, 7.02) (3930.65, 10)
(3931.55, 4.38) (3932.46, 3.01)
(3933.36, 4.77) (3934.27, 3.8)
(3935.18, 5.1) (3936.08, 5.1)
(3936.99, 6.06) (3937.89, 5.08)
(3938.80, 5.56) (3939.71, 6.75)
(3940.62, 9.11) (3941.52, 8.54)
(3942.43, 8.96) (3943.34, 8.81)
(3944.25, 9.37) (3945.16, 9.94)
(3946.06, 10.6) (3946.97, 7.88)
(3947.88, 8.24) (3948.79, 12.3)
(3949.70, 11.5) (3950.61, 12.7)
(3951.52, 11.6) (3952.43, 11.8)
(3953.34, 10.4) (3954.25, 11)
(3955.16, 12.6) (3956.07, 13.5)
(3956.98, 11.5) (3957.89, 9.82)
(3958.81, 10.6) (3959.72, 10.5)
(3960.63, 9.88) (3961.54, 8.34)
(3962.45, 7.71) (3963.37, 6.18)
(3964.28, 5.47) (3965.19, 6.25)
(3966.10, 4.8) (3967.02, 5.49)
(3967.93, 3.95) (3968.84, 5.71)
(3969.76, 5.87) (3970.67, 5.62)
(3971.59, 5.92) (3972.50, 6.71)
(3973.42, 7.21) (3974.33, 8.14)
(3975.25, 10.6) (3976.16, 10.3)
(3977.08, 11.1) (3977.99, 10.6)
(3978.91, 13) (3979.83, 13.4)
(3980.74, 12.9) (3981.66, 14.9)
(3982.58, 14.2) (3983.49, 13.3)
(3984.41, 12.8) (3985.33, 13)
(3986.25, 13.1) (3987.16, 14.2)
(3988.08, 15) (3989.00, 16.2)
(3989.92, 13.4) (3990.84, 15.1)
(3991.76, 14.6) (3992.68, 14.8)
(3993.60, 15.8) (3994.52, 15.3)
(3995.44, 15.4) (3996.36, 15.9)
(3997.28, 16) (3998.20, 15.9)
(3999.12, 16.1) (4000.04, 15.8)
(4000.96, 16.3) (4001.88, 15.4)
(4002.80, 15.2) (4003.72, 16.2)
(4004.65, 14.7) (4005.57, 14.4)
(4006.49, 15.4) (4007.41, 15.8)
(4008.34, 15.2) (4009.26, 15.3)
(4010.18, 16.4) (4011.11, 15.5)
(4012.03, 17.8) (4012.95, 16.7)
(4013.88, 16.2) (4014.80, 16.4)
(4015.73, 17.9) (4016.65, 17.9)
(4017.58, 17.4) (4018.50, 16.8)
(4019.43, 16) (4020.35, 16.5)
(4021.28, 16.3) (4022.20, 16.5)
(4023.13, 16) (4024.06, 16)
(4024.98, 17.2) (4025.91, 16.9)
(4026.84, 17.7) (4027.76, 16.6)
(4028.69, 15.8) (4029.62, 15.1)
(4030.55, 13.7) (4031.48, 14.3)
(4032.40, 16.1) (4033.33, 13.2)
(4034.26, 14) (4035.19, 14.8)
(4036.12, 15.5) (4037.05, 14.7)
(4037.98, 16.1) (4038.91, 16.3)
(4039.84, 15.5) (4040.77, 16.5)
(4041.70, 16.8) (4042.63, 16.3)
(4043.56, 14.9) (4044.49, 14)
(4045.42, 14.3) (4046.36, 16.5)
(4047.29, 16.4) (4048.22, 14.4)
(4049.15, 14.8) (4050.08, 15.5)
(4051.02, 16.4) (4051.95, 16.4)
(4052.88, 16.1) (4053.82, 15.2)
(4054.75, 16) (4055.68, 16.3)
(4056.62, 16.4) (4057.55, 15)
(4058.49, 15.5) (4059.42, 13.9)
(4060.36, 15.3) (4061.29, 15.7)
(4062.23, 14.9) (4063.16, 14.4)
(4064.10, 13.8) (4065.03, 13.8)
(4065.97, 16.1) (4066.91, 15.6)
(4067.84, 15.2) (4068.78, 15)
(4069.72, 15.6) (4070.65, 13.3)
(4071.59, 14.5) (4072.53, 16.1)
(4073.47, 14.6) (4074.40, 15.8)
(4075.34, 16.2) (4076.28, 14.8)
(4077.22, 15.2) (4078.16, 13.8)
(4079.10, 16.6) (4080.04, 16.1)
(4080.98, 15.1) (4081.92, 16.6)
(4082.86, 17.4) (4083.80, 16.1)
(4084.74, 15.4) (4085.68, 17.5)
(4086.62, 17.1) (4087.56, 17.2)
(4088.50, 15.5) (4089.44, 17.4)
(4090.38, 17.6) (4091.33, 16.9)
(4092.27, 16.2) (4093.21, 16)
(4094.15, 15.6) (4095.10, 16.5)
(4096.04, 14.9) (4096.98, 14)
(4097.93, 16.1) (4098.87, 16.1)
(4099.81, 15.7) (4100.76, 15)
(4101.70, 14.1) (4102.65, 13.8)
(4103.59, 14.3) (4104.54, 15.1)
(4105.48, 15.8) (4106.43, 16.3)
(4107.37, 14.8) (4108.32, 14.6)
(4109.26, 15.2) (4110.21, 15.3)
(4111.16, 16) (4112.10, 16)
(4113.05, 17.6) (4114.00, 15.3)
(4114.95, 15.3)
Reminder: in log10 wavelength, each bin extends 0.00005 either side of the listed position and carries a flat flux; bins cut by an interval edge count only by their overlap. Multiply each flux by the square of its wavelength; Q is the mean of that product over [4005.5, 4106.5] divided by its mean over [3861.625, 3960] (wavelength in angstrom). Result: 1.88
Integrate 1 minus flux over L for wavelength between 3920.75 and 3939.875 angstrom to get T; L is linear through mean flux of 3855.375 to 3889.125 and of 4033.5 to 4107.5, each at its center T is 6.2 angstrom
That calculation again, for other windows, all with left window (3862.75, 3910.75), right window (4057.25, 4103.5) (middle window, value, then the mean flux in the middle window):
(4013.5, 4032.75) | -4.00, 16.4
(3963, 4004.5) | 1.42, 11.9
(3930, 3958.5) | 5.75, 8.7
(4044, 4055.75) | -0.87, 15.5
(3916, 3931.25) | 1.68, 8.99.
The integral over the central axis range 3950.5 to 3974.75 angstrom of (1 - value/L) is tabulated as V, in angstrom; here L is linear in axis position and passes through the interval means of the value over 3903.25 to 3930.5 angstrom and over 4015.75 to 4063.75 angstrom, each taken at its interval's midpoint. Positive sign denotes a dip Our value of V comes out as 7.1 angstrom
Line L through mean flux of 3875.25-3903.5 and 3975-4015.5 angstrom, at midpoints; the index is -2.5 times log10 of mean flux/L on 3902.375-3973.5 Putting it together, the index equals 0.29 mag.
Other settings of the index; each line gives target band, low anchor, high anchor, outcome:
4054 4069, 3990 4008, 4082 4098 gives 0.060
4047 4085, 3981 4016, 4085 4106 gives 0.019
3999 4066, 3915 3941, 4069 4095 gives -0.191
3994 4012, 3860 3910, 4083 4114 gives -0.232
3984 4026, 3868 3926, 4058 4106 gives -0.205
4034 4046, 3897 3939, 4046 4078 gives -0.078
